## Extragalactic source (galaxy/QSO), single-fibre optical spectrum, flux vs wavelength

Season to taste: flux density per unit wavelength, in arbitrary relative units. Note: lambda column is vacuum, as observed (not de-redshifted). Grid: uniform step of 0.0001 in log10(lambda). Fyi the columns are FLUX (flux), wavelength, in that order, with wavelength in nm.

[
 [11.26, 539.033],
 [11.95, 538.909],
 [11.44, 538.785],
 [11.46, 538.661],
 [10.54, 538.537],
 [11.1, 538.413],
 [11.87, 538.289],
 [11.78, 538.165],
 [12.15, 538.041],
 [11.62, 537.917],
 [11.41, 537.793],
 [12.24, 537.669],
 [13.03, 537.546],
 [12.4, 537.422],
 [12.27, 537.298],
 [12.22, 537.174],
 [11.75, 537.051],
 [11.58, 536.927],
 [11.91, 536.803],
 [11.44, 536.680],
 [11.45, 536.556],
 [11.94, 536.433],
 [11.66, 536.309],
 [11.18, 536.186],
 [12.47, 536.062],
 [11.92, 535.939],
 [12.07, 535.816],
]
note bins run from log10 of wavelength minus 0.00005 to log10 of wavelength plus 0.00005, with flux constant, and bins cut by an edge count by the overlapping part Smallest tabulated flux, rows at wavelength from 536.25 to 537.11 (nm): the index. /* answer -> 11.44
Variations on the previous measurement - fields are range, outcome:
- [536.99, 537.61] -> 11.75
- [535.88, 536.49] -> 11.18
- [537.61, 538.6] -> 10.54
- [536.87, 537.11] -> 11.58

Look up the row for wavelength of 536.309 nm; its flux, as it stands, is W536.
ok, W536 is 11.66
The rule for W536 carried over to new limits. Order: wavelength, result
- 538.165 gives 11.78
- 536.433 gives 11.94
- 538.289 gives 11.87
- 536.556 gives 11.45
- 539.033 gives 11.26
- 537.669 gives 12.24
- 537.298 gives 12.27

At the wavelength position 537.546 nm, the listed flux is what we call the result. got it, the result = 13.03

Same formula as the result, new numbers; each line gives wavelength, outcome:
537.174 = 12.22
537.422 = 12.4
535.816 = 12.07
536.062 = 12.47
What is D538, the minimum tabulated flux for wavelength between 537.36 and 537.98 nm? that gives 11.41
